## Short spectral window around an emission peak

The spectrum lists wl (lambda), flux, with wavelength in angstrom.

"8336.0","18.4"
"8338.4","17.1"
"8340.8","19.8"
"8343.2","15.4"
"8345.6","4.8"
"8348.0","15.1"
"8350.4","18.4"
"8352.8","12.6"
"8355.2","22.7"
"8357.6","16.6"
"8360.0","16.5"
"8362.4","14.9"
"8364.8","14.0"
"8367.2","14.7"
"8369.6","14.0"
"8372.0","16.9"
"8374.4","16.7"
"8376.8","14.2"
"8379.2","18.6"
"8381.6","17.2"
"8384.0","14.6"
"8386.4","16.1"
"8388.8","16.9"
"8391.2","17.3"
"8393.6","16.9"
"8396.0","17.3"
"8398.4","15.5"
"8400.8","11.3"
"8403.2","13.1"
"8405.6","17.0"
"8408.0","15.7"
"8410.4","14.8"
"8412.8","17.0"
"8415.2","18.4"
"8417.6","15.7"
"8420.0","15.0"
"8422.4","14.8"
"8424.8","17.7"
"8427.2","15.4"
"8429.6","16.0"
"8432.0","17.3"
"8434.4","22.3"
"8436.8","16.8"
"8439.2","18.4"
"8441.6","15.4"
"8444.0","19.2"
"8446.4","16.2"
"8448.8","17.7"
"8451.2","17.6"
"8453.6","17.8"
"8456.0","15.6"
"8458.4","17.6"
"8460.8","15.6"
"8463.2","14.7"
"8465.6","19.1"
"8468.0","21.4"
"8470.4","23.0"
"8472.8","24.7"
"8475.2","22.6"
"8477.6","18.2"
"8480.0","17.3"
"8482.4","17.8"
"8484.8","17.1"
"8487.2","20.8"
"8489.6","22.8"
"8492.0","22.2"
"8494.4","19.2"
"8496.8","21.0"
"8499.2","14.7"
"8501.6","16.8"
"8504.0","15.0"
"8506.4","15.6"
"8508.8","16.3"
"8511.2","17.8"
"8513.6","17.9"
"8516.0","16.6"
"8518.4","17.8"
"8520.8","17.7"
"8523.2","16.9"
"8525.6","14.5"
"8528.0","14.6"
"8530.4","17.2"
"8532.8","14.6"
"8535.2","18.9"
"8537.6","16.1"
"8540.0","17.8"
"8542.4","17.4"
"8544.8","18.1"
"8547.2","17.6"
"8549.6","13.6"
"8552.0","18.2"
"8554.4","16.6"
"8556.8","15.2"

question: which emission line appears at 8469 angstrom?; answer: [S II]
